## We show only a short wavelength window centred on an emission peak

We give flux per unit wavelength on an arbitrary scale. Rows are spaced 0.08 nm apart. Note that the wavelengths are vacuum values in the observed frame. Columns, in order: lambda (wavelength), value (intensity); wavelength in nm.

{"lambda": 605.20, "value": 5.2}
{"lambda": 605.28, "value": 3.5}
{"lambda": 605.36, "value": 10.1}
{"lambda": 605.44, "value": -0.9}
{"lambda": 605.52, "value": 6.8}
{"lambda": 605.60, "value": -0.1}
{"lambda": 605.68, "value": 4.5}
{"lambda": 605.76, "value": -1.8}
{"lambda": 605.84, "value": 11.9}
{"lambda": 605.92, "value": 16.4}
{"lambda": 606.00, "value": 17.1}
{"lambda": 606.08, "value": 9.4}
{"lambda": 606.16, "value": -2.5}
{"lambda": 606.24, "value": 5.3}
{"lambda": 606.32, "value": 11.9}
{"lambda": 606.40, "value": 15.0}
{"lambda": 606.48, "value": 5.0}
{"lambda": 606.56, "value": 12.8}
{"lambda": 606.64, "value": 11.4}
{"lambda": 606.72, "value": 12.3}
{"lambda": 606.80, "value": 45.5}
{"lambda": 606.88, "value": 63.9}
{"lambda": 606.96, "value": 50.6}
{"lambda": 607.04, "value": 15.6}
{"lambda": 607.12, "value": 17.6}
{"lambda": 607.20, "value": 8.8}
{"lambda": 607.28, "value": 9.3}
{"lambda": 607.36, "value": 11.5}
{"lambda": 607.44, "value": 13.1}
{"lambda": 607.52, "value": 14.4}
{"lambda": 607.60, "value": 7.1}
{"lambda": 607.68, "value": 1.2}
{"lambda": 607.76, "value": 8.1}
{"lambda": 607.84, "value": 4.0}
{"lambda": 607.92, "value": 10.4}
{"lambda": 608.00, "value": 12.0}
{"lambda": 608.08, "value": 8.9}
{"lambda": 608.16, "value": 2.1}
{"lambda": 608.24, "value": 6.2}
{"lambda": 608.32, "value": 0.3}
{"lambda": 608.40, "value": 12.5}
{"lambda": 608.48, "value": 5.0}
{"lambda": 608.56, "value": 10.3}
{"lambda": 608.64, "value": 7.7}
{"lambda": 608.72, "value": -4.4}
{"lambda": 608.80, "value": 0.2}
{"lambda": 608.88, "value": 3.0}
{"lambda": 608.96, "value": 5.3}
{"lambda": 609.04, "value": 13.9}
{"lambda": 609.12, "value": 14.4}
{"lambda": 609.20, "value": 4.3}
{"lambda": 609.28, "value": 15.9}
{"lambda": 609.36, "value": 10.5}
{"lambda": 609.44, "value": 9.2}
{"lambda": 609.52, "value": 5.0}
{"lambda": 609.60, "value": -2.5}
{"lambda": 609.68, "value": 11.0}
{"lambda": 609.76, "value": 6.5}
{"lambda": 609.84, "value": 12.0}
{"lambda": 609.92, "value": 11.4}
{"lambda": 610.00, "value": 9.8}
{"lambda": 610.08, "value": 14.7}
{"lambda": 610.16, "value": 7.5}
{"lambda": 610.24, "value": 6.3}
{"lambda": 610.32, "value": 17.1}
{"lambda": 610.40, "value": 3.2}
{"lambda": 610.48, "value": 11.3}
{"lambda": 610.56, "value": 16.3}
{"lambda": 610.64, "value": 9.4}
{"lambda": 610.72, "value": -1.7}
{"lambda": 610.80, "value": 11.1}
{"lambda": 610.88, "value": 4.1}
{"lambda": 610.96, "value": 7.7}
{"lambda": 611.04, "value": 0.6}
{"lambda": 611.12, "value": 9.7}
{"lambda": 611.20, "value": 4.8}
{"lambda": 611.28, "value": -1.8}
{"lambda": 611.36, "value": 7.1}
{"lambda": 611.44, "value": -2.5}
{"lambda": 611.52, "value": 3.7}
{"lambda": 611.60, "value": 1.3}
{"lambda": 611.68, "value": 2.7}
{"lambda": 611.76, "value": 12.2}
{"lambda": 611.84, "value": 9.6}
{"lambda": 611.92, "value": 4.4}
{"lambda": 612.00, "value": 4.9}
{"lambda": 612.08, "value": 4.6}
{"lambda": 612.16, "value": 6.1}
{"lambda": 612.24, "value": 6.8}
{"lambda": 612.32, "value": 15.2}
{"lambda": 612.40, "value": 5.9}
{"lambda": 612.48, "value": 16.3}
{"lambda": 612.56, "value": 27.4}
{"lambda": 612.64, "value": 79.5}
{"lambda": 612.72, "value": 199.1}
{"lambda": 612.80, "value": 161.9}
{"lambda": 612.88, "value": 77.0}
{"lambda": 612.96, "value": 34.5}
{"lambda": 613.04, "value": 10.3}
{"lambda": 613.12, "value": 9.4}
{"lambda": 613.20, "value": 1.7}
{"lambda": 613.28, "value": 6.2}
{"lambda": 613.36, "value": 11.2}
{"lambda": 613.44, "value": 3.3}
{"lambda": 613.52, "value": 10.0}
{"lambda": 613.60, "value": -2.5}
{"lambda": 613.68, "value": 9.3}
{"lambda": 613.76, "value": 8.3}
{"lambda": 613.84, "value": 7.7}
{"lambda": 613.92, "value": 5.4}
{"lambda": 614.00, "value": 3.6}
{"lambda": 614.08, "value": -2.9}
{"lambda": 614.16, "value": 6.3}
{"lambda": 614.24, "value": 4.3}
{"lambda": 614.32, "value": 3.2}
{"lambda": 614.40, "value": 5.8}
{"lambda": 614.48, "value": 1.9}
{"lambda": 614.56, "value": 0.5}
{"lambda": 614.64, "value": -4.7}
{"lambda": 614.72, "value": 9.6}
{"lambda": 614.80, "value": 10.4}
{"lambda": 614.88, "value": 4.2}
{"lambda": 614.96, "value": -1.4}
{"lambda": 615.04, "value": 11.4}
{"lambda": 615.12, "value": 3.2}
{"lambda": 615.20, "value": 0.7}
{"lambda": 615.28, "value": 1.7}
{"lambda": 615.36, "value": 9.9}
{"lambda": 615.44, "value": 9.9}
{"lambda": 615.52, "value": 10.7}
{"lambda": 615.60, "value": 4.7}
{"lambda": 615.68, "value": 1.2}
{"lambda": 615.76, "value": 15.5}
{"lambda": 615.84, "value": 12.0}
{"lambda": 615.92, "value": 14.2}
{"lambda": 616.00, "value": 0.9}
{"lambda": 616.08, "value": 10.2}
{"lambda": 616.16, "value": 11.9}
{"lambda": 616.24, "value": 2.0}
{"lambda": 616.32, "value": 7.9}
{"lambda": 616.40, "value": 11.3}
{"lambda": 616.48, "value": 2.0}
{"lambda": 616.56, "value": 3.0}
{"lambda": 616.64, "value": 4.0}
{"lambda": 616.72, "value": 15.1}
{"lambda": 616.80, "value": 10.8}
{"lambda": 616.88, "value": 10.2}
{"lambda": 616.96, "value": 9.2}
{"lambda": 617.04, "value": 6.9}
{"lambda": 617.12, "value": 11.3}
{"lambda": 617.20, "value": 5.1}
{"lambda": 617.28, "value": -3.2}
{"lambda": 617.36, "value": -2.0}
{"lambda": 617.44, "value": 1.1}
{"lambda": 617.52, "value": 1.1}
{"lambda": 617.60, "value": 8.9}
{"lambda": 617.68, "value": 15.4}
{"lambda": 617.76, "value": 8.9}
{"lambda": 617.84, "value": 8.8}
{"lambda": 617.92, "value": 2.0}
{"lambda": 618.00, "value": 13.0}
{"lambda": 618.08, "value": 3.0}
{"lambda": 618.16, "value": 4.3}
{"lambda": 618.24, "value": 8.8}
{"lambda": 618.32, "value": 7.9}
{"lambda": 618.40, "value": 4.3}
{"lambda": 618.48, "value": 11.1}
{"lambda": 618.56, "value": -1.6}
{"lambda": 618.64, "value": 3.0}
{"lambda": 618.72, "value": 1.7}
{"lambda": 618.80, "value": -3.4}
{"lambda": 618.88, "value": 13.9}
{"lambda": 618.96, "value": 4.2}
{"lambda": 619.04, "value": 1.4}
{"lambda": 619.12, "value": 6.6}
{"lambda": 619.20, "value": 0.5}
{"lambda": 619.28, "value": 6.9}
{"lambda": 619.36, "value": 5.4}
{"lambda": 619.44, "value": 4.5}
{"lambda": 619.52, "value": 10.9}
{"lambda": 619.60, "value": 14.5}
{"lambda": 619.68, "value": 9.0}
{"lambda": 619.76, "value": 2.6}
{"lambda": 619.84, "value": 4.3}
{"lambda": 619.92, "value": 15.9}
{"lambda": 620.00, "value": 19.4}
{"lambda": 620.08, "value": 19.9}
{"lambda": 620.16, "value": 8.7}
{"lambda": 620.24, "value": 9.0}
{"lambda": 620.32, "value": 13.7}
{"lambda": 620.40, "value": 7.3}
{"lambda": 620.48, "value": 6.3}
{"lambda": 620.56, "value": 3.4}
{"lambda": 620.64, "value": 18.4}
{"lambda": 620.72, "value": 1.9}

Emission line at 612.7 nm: [O III] 5007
